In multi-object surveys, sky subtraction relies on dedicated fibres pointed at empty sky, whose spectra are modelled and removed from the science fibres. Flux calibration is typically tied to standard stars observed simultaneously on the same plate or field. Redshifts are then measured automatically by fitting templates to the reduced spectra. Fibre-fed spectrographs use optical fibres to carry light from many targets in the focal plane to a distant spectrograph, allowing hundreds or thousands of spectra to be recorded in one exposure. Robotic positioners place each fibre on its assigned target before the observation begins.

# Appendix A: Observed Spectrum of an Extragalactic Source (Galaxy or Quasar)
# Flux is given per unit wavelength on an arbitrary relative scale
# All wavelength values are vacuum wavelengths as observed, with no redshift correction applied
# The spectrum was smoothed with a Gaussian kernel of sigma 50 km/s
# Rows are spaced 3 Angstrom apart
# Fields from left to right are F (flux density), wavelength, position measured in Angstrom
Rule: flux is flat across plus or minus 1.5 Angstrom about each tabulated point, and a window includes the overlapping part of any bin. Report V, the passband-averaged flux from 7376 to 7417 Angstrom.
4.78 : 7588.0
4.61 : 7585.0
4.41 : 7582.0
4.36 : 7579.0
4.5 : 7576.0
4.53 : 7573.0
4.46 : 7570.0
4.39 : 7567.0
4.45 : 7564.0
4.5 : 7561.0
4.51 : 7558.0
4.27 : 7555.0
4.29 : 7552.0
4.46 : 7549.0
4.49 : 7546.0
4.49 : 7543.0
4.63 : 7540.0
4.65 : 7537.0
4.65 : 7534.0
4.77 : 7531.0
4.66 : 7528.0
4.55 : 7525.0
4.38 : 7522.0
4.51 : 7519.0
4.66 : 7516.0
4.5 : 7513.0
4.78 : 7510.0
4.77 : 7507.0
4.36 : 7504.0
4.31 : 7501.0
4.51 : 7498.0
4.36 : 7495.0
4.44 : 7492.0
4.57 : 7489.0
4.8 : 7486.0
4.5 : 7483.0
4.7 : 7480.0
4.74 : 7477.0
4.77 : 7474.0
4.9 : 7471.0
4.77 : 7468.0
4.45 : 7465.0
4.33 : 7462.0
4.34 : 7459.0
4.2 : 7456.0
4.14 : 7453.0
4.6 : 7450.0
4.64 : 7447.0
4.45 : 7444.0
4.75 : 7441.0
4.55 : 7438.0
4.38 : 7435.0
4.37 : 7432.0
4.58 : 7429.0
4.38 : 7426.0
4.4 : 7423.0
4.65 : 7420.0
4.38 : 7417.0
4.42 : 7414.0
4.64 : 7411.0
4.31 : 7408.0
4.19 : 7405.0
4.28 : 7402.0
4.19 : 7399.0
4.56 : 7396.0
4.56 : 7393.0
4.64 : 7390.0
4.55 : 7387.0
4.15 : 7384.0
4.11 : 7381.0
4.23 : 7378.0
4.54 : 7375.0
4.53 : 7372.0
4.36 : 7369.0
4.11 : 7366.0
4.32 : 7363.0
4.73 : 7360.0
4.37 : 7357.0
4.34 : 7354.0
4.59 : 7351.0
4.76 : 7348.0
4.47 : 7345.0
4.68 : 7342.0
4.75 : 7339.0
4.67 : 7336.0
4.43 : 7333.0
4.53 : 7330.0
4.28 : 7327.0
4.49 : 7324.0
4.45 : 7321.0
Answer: 4.37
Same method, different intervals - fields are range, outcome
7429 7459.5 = 4.45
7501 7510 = 4.56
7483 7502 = 4.5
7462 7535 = 4.59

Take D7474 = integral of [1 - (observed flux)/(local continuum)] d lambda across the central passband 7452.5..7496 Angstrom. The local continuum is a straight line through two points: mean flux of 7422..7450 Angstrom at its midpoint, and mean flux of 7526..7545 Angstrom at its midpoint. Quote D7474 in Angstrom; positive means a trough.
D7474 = 0.1 Angstrom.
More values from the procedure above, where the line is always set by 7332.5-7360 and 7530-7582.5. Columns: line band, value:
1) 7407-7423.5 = 0.26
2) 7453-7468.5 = 0.55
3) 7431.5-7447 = 0.05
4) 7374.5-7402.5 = 1.10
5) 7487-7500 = 0.11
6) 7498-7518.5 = -0.22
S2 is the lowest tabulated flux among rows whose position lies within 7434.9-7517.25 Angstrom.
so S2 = 4.14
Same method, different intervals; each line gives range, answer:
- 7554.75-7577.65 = 4.27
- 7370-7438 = 4.11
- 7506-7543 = 4.38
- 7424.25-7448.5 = 4.37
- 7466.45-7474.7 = 4.77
